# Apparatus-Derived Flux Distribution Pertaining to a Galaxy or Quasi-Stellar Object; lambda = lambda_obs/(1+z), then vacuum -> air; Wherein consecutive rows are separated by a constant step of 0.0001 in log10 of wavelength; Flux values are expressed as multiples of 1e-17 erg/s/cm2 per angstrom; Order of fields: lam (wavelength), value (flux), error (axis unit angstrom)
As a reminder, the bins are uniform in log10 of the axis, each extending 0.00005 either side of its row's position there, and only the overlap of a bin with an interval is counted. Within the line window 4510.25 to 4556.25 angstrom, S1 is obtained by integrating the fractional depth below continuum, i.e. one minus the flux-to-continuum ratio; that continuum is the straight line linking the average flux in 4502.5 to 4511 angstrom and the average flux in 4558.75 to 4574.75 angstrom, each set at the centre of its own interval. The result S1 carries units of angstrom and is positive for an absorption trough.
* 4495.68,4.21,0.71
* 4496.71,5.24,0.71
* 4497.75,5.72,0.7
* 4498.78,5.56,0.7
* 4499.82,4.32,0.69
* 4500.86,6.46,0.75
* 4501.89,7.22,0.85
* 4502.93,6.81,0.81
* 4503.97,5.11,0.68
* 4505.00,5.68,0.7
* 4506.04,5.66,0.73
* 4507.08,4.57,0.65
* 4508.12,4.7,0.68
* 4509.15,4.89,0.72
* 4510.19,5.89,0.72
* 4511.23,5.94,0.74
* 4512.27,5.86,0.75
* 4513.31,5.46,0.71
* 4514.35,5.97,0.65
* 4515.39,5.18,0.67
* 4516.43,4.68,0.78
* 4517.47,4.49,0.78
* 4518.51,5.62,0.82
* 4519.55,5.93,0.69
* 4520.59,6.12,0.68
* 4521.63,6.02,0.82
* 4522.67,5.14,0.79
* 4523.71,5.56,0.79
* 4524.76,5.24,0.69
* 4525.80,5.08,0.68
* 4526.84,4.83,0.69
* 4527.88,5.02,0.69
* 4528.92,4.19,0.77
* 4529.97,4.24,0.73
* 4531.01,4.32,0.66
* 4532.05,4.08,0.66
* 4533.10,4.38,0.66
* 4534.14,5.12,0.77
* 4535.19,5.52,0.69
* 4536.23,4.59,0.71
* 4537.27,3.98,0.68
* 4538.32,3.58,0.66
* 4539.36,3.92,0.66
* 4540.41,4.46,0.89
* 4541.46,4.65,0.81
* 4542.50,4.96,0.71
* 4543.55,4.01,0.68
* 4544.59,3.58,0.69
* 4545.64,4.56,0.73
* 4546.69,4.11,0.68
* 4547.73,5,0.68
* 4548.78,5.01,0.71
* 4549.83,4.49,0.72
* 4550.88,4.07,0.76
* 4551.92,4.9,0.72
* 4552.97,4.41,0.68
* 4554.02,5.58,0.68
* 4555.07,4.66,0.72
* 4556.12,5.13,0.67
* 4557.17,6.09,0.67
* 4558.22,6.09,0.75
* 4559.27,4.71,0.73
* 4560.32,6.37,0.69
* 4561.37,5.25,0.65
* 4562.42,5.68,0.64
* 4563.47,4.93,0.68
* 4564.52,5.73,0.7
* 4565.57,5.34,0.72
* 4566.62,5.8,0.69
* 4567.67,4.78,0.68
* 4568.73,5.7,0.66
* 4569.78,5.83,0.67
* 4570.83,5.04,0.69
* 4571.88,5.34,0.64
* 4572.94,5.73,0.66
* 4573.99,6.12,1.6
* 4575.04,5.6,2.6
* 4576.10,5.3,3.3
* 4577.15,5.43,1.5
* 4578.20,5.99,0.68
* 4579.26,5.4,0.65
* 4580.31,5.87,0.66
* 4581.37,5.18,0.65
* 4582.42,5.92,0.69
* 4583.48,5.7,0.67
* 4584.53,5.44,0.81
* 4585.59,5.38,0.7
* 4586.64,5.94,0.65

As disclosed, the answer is 5.0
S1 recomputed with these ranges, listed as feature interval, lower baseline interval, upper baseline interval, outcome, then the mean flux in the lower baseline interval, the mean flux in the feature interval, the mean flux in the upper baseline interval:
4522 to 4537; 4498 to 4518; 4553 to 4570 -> 1.8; 5.5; 4.81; 5.44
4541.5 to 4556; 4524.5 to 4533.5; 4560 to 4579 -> 1.3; 4.58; 4.58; 5.54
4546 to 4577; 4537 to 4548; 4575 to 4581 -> -1.9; 4.24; 5.27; 5.58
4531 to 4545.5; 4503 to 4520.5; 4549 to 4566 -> 2.5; 5.41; 4.37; 5.21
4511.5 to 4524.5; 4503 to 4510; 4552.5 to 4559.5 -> -0.6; 5.25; 5.5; 5.26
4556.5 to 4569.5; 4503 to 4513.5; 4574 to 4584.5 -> 0.1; 5.43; 5.54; 5.62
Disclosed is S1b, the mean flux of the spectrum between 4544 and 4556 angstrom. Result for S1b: 4.6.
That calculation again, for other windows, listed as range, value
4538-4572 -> 4.97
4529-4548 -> 4.38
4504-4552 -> 4.9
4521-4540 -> 4.72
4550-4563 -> 5.22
